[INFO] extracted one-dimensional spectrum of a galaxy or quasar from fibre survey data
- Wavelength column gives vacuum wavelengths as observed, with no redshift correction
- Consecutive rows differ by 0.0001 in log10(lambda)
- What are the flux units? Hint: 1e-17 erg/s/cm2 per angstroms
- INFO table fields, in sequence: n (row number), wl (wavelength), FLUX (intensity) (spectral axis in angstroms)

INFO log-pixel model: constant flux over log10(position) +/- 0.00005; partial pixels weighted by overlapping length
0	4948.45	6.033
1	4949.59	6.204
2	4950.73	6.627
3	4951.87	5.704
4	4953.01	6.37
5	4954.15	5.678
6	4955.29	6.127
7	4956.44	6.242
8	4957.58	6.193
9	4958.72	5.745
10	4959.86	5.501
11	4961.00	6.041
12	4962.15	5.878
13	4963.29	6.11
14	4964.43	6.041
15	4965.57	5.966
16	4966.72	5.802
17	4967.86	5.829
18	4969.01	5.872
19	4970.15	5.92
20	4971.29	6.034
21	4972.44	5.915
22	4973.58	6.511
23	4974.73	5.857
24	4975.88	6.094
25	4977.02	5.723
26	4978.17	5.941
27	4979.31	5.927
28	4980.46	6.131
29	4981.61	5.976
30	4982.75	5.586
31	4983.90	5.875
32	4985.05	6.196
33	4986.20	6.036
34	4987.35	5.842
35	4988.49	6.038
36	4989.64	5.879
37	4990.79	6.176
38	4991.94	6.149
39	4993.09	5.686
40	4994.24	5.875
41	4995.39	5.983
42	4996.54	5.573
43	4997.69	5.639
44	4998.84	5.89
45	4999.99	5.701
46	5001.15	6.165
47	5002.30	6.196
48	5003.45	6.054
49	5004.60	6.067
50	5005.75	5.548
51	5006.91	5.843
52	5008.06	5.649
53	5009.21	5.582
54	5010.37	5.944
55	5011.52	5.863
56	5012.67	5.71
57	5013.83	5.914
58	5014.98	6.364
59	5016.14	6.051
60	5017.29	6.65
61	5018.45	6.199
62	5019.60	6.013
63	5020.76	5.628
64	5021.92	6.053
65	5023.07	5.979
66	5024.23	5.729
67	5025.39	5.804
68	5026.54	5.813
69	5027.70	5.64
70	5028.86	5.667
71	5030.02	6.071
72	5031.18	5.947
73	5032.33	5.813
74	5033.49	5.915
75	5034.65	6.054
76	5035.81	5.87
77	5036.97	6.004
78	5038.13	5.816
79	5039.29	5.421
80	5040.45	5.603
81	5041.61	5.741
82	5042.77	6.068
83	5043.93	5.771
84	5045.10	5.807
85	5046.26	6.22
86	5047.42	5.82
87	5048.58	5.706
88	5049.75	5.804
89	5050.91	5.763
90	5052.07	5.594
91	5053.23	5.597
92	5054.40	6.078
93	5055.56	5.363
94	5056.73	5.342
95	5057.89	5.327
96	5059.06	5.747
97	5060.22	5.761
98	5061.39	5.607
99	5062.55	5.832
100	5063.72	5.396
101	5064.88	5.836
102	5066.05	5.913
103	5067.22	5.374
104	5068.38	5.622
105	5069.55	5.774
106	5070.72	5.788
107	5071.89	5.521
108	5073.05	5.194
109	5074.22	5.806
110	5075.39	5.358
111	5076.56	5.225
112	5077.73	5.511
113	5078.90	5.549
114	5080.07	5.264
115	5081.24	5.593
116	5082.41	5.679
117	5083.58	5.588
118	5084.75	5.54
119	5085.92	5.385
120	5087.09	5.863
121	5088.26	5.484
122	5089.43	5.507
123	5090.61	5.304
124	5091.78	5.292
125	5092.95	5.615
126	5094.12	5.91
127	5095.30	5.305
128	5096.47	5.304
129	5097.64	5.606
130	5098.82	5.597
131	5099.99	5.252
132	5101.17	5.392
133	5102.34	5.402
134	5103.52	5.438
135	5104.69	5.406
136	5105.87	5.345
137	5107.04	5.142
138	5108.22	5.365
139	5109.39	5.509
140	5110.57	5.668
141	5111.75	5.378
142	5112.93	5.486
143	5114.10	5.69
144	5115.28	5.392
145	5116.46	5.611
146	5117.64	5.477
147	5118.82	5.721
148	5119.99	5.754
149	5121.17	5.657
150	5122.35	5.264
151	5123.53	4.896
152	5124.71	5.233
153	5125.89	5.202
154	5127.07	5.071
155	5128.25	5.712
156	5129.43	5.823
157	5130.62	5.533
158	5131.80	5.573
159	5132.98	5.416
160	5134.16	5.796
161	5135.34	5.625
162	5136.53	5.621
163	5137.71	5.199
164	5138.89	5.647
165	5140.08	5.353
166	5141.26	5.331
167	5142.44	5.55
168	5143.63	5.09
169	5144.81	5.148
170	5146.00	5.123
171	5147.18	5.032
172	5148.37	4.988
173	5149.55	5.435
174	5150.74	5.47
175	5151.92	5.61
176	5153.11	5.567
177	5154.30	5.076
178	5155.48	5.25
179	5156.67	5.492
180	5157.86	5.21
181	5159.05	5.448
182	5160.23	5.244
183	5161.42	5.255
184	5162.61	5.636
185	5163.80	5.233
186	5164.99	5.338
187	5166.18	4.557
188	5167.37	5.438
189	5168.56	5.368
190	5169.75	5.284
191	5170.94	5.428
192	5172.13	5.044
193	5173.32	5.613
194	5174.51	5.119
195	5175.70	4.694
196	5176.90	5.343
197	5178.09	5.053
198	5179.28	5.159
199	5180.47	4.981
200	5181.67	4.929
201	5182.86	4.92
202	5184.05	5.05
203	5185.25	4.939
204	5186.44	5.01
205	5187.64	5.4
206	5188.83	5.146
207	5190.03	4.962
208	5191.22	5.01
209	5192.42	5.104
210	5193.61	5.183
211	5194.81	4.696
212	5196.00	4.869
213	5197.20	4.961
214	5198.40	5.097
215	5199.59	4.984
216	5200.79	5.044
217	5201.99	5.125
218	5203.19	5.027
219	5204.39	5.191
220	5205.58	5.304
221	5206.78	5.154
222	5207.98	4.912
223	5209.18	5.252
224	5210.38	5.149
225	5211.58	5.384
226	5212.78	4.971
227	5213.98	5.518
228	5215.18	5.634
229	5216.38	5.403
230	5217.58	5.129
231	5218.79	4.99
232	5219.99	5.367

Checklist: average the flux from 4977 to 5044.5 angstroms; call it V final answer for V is 5.9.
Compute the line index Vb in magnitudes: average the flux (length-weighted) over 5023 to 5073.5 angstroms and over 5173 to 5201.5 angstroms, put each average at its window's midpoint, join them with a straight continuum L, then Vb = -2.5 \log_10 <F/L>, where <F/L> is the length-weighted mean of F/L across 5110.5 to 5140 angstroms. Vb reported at -0.027 mag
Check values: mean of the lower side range 5.74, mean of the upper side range 5.05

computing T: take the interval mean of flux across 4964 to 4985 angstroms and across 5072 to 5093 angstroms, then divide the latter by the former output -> 0.92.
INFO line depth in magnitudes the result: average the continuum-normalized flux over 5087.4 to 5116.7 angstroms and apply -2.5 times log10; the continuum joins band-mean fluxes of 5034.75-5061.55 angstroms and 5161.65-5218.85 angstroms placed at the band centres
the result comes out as 0.01 mag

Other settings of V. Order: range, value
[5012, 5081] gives 5.76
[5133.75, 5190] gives 5.25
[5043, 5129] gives 5.54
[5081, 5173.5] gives 5.41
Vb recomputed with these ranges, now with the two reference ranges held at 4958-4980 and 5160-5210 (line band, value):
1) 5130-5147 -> -0.03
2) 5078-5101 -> 0.00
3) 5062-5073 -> -0.02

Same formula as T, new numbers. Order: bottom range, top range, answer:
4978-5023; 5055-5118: 0.93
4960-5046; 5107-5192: 0.90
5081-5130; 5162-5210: 0.93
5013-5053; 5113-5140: 0.93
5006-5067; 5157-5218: 0.89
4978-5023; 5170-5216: 0.86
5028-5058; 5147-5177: 0.91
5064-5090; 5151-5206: 0.93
